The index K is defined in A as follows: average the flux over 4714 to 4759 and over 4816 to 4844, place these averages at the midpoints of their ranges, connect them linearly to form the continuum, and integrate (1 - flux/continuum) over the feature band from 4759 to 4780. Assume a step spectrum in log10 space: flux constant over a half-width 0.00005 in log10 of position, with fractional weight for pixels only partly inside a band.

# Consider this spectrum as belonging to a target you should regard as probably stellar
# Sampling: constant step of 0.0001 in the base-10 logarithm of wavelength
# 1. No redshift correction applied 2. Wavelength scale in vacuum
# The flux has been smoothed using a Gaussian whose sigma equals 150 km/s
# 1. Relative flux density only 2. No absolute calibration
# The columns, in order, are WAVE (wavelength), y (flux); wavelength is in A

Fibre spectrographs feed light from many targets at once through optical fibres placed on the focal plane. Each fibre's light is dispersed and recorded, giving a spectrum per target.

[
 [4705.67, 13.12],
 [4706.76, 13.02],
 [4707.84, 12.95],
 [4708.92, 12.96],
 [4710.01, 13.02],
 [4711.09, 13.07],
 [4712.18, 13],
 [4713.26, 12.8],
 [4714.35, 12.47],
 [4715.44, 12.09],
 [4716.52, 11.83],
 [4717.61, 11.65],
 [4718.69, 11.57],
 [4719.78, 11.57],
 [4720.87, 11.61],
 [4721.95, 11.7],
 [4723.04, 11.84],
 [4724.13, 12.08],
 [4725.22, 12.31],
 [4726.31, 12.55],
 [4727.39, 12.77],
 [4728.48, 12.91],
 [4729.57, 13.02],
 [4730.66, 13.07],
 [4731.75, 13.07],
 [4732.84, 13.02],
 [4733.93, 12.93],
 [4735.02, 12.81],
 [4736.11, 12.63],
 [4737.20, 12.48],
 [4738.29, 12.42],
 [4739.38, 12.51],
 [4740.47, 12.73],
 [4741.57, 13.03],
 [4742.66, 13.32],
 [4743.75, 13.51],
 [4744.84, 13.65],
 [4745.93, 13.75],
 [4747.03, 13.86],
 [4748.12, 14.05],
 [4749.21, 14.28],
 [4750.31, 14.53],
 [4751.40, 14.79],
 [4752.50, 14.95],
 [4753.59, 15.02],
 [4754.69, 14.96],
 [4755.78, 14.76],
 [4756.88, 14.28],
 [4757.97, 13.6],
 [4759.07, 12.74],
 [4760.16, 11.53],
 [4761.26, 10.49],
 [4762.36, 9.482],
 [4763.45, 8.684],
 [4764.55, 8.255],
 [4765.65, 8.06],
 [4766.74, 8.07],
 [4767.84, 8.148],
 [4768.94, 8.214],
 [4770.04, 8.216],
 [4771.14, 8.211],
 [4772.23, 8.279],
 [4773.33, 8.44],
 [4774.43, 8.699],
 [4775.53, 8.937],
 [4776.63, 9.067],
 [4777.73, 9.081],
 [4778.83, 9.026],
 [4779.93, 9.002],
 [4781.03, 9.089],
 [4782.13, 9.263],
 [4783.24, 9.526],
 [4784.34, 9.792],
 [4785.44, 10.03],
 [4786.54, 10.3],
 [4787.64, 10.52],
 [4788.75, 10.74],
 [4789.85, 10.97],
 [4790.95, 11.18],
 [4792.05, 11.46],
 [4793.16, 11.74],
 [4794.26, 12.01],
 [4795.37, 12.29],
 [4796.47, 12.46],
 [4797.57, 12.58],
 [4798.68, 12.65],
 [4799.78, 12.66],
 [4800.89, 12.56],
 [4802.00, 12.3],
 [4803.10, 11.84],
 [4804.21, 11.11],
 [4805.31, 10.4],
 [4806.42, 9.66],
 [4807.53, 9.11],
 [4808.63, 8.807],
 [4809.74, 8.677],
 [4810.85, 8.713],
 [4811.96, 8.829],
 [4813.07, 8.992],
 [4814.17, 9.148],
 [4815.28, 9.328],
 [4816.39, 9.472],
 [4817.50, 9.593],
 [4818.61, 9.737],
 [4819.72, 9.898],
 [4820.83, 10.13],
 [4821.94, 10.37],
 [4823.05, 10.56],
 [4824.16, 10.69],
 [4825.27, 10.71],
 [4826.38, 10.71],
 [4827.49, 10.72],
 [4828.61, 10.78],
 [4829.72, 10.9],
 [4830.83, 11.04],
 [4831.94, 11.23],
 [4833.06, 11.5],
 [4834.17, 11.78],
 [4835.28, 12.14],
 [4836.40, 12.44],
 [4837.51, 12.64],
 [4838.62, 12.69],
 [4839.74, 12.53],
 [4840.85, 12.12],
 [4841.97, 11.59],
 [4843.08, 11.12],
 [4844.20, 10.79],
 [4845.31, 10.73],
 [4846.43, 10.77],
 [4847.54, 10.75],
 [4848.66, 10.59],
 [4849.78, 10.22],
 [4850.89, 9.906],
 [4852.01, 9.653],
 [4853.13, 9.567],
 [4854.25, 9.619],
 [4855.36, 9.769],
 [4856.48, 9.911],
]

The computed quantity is 5.82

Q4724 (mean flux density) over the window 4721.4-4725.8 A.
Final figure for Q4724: 12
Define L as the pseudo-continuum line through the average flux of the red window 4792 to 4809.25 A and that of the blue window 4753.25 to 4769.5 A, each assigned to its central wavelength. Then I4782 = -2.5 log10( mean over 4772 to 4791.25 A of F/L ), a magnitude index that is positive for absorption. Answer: 0.18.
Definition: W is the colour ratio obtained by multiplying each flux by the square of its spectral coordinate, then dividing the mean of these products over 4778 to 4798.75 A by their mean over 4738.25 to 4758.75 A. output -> 0.8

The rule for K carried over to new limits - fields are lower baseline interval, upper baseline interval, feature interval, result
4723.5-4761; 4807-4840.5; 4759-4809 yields 7.18 A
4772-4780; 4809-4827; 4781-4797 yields -2.99 A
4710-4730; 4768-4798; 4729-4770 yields -4.32 A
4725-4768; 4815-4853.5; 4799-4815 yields 1.68 A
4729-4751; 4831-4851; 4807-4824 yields 3.49 A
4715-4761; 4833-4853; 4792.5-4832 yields 3.98 A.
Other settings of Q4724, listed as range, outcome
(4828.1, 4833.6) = 11.1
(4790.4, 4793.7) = 11.5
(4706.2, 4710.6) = 13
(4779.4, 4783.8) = 9.21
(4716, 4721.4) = 11.6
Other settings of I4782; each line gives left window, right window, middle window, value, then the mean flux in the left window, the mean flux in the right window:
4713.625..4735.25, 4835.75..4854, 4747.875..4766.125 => -0.052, 12.3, 11.1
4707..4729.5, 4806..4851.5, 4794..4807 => -0.081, 12.4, 10.5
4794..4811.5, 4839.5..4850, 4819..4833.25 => 0.042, 11.1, 11.1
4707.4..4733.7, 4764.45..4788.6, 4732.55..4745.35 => -0.145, 12.5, 8.96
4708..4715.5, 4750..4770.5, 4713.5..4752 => -0.052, 12.8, 11.5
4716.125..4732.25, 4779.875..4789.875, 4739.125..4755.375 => -0.226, 12.2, 9.91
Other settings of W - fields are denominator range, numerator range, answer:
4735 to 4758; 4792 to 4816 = 0.80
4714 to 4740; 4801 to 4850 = 0.90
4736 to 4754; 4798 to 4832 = 0.78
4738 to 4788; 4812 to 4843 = 1.00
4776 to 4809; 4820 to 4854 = 1.05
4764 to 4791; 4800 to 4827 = 1.12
